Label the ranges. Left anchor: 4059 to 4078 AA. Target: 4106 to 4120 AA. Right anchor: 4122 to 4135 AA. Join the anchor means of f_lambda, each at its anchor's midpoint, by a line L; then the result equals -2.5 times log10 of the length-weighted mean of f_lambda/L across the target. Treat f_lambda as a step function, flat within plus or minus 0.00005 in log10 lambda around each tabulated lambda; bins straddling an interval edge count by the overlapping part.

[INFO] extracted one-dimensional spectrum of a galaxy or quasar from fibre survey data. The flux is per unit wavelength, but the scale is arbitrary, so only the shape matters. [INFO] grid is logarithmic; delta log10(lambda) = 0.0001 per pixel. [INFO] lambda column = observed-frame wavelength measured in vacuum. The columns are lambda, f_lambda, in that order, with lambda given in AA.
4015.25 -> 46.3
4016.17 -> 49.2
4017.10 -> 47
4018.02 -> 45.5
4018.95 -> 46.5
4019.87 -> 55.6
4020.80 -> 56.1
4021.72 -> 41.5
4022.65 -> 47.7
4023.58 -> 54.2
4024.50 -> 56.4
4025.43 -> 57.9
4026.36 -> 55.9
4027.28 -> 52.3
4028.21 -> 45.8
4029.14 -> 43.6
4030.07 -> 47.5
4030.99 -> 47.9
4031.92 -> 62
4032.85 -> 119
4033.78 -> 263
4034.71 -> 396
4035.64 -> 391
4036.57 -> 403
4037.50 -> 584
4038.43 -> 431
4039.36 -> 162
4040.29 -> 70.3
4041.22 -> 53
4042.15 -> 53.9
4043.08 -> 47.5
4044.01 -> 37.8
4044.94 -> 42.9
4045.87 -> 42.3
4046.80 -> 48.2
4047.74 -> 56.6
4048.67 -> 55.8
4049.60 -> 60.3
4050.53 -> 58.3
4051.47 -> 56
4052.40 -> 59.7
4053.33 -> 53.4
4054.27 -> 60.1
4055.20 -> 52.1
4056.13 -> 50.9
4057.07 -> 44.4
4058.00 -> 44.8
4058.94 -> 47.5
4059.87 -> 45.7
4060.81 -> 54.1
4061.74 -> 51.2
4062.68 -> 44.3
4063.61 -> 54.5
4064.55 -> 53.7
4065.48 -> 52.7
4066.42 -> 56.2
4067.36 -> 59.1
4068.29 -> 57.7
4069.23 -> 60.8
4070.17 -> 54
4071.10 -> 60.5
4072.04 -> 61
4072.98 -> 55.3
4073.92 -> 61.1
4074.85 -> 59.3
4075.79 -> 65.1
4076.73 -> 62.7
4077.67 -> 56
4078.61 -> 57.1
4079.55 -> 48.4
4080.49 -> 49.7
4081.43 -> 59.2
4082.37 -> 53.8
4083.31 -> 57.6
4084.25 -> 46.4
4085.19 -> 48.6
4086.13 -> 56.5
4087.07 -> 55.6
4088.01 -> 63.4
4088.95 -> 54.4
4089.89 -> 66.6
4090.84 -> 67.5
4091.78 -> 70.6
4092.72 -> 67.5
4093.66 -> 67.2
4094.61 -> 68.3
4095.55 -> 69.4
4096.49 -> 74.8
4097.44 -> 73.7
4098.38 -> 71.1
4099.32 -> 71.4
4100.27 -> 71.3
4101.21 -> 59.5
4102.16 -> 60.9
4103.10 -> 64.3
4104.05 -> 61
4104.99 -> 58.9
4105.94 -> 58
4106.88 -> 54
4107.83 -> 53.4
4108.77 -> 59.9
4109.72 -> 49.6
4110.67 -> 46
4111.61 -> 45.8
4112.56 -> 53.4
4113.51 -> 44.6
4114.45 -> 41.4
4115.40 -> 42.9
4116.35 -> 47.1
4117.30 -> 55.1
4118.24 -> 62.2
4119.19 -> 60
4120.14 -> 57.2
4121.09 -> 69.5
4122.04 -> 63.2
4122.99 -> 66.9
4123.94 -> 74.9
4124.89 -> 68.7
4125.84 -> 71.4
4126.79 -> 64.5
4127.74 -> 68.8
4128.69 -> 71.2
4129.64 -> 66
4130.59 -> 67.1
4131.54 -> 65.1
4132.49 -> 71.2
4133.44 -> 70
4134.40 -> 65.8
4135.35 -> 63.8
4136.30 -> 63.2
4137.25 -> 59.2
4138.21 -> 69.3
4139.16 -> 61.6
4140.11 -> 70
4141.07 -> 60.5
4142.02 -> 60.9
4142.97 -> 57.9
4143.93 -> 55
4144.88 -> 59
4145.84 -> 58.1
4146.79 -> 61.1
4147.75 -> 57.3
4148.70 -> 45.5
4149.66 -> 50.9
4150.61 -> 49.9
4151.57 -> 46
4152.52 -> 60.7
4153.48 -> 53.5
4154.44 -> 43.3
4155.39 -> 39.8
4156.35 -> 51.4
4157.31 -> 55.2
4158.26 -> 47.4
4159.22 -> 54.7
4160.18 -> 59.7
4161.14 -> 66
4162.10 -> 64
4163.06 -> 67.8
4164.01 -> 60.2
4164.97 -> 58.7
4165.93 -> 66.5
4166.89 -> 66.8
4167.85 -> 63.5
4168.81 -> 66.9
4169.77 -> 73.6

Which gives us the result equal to 0.26 mag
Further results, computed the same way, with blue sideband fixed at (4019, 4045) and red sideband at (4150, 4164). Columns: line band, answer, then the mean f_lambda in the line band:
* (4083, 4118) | 0.47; 58.9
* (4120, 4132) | 0.10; 67.6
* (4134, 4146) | 0.06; 61.9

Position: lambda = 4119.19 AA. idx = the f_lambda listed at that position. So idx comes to 60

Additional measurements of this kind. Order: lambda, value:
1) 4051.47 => 56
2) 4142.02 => 60.9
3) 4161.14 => 66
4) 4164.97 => 58.7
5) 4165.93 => 66.5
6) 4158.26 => 47.4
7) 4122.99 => 66.9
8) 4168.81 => 66.9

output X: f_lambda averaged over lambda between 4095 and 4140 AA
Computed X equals 62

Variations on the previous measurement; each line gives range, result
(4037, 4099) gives 72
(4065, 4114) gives 59.2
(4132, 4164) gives 58.2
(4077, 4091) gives 55.9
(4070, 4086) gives 56.3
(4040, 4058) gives 52.5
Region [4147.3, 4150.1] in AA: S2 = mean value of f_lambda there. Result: 51.2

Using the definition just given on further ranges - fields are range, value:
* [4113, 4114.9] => 43.3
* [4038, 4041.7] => 176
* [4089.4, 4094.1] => 67.8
